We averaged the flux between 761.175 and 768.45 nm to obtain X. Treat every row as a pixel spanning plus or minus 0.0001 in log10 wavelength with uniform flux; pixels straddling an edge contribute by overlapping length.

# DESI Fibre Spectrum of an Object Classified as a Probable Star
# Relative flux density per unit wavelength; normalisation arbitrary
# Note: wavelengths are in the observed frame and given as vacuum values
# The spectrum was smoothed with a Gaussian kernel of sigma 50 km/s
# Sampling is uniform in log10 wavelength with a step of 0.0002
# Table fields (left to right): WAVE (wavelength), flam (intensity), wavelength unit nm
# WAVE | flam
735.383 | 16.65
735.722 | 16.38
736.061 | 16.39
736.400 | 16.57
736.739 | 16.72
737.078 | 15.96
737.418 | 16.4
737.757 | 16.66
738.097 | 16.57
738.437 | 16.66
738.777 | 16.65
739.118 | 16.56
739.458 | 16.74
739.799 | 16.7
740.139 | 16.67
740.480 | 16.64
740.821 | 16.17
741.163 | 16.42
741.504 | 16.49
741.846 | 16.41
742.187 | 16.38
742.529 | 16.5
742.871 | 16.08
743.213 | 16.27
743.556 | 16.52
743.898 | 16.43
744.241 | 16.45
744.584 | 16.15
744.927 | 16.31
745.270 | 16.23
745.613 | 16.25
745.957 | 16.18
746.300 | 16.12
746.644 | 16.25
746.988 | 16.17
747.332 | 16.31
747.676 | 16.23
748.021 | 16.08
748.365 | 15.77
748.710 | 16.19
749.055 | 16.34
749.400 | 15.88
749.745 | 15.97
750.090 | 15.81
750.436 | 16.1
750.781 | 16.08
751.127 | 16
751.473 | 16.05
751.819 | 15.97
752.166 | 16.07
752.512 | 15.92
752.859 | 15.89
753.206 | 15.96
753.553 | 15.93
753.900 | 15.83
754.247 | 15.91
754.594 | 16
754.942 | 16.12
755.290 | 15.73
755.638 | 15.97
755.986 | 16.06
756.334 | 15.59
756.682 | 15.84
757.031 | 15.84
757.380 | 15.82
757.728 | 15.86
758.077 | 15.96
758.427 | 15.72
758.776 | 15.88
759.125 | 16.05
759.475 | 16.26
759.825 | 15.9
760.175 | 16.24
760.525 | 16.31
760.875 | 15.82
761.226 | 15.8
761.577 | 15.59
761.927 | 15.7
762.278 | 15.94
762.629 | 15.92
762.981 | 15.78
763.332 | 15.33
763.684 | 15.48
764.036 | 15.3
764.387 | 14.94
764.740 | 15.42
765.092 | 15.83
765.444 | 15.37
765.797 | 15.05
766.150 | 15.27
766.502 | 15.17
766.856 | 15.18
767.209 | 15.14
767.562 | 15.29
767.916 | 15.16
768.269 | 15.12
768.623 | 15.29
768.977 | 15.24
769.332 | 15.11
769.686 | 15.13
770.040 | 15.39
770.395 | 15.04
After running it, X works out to 15.4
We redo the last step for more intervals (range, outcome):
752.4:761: 15.9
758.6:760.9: 16.1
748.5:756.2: 16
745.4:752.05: 16.1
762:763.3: 15.8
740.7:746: 16.3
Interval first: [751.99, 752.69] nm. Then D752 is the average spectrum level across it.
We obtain 16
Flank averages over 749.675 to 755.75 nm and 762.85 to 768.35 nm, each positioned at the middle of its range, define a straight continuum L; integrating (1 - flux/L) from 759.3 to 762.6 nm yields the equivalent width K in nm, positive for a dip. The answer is -0.09 nm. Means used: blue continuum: 16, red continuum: 15.3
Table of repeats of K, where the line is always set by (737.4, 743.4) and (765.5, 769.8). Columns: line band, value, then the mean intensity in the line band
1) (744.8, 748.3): 0.001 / 16.2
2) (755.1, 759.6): -0.059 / 15.9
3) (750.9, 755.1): -0.021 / 16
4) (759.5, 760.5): -0.037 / 16.1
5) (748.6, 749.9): -0.001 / 16.1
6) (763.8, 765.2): -0.002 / 15.4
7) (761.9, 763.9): -0.035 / 15.7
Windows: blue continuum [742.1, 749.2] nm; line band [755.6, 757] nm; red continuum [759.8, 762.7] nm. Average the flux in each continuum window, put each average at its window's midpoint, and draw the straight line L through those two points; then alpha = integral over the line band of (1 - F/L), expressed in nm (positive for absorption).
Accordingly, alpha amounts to 0.015 nm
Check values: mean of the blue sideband 16.2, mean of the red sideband 15.9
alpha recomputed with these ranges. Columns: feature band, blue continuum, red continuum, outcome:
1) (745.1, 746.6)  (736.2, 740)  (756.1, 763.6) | 0.01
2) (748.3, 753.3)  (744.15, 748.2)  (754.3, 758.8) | 0.02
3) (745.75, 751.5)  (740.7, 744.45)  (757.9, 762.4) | 0.05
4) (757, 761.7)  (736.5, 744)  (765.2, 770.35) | -0.10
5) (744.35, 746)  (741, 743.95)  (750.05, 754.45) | 0.00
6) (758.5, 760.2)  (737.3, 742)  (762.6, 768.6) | -0.04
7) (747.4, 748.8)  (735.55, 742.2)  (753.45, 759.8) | 0.01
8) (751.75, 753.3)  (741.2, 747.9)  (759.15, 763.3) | 0.01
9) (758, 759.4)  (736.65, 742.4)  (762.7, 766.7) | -0.03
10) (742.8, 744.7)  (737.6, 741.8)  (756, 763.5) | 0.01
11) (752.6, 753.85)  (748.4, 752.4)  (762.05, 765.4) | 0.00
